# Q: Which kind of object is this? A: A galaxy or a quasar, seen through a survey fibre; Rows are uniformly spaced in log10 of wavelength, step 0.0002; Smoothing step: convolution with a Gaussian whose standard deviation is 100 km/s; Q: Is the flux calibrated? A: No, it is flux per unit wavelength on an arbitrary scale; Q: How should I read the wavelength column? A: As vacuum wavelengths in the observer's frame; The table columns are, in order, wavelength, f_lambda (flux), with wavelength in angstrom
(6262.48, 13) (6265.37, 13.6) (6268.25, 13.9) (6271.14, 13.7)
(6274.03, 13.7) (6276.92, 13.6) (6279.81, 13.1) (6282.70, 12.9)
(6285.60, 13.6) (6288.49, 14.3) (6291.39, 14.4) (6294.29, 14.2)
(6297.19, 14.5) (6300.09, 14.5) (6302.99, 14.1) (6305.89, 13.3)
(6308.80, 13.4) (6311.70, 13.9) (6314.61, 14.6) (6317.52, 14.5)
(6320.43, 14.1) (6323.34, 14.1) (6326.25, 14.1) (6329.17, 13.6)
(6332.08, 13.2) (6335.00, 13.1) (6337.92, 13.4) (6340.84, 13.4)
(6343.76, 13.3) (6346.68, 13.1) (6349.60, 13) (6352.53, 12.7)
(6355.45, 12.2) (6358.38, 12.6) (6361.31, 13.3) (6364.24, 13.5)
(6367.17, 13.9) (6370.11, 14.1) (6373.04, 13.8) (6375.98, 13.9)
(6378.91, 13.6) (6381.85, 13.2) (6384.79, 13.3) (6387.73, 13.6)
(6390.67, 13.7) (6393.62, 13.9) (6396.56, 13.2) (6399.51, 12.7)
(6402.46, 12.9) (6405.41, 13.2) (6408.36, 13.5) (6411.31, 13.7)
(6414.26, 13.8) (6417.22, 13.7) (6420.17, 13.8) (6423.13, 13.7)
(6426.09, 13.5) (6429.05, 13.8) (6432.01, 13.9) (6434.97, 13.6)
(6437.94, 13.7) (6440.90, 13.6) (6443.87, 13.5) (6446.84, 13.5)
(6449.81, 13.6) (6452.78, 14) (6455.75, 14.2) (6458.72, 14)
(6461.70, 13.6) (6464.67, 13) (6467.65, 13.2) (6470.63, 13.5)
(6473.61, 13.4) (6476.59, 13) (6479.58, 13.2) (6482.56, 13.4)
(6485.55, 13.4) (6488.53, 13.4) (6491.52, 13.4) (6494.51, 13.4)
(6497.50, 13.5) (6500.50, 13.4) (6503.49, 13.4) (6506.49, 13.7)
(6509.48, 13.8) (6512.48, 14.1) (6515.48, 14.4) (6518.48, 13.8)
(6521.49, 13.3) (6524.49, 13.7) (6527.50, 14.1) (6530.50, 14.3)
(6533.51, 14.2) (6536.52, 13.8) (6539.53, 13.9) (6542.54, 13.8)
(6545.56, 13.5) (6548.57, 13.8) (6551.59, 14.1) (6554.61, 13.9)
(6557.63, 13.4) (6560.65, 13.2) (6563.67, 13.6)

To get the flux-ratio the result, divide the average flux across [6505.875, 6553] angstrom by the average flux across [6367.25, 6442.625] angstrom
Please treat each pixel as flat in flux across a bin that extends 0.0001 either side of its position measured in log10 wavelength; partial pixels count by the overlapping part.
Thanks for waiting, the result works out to 1.02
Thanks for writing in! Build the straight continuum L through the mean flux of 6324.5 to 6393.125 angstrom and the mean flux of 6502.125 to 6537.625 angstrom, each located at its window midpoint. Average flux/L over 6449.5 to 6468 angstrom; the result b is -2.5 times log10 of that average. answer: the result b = 0.00 mag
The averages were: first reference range 13.4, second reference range 13.9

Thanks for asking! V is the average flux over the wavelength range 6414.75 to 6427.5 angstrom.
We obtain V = 13.7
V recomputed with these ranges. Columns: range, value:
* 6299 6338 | 13.9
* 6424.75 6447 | 13.6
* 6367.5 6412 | 13.5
